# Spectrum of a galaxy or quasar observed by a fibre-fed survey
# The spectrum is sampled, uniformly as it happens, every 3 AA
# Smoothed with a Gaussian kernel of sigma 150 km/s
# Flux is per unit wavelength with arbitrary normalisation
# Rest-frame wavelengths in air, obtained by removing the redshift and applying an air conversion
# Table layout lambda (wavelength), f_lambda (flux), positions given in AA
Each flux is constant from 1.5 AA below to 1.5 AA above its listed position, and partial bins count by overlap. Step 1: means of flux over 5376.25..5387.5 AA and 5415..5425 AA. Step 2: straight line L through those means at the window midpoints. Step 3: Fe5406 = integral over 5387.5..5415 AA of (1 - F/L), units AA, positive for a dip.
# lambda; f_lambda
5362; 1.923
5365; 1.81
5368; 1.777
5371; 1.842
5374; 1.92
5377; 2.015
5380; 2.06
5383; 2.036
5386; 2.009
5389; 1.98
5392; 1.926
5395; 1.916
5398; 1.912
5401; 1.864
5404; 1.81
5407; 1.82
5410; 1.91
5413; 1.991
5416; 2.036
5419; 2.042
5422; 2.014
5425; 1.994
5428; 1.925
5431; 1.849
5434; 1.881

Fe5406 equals 1.66 AA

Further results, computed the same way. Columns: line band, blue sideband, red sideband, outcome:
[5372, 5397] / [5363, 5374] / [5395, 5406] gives -1.8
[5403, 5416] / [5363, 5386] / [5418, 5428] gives 0.5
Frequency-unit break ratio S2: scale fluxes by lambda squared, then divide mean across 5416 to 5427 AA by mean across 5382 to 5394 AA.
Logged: 1.0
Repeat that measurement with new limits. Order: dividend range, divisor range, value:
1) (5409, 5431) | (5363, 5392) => 1.04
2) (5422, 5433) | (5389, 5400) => 1.02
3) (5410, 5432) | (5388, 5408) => 1.06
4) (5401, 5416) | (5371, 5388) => 0.96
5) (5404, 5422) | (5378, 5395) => 0.99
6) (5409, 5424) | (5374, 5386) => 1.00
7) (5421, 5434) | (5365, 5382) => 1.03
